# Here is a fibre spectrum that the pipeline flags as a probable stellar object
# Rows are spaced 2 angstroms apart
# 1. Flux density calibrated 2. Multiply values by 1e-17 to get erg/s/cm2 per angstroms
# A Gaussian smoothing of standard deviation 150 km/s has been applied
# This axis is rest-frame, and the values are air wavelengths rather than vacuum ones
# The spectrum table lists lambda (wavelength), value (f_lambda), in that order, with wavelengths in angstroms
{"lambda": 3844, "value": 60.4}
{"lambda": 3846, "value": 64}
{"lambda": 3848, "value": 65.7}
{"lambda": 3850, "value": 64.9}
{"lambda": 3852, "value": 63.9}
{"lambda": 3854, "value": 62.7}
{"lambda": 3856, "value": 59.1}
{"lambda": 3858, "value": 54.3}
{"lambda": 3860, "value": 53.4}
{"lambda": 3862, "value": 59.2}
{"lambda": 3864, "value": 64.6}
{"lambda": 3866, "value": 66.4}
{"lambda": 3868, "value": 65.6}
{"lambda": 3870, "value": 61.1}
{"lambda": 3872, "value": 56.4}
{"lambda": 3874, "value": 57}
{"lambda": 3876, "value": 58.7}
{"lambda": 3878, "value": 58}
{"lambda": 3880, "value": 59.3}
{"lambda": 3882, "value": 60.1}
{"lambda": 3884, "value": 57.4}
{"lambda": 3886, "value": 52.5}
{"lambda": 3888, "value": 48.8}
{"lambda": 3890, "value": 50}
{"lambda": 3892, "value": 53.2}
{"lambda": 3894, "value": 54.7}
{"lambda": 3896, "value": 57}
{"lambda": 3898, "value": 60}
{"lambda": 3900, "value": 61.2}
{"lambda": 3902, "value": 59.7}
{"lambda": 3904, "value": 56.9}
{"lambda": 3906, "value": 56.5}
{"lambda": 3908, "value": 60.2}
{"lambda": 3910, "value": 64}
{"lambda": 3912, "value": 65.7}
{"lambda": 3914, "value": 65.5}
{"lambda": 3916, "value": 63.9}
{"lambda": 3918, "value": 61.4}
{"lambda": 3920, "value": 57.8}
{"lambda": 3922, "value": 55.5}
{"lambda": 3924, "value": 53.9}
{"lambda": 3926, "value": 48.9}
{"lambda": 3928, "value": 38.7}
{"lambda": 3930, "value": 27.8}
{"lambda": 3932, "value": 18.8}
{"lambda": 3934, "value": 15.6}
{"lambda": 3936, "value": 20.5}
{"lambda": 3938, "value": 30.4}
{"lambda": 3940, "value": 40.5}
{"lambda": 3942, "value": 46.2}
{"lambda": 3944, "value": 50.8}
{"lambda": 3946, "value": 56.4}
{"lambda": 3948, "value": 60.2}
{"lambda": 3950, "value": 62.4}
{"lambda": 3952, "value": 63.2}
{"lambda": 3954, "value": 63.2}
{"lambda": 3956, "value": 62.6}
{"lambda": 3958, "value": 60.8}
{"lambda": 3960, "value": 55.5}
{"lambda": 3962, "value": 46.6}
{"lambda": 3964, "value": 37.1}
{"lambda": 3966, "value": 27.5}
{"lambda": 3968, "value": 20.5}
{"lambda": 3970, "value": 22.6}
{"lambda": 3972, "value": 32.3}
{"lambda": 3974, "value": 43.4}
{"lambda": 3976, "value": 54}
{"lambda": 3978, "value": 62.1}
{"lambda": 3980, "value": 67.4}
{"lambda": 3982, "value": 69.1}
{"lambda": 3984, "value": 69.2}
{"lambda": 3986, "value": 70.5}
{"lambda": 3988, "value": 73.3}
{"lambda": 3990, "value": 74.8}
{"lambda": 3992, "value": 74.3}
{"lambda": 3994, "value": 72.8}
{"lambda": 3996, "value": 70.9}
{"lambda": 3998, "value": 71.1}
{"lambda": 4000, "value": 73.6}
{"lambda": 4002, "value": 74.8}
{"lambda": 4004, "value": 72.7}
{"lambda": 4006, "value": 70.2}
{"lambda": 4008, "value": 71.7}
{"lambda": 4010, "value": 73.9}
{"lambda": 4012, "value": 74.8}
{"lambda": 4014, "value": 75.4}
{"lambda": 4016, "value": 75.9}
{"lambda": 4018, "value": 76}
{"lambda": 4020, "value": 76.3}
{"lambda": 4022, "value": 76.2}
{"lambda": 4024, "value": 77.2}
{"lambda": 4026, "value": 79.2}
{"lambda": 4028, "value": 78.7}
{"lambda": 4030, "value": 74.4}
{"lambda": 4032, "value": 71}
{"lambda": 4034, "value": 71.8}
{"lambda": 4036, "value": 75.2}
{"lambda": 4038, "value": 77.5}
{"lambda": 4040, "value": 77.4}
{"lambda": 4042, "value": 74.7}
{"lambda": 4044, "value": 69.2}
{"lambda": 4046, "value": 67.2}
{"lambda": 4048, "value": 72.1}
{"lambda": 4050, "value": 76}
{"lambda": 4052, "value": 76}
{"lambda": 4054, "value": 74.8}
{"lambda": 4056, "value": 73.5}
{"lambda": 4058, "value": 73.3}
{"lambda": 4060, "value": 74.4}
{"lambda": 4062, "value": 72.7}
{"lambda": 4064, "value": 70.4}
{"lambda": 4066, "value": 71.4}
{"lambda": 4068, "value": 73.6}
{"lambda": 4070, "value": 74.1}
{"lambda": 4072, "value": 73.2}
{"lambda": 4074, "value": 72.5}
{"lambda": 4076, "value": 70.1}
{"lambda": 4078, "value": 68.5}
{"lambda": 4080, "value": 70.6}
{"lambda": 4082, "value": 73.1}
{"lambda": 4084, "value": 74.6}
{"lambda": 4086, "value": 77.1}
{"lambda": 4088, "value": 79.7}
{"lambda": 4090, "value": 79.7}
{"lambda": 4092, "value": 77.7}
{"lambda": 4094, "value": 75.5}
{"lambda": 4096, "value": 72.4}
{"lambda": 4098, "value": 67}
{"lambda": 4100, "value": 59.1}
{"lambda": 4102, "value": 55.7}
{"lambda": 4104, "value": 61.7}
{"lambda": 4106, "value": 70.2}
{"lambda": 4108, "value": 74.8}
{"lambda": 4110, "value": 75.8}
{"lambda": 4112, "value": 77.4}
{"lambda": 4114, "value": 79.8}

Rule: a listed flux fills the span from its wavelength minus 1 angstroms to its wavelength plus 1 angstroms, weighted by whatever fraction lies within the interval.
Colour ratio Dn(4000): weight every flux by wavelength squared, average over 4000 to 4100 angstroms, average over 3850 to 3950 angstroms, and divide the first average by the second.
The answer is 1.5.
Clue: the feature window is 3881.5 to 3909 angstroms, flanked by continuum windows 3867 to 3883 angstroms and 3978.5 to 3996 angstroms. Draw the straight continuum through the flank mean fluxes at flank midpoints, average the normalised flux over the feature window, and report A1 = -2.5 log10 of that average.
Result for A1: 0.100 mag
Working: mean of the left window 59.5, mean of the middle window 56.2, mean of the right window 71.1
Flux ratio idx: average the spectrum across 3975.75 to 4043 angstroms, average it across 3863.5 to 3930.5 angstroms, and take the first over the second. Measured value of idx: 1.3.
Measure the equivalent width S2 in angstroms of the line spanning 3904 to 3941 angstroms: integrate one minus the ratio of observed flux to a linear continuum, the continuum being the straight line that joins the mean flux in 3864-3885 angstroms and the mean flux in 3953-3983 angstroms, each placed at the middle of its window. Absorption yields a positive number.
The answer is 4.9 angstroms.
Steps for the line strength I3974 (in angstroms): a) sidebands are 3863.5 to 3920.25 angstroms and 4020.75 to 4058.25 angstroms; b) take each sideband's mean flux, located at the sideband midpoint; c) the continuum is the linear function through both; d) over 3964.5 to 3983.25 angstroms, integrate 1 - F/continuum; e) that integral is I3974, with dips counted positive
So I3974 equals 6.5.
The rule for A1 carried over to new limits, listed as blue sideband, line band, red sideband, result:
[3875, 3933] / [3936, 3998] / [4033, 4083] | 0.15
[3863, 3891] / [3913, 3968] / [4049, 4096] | 0.32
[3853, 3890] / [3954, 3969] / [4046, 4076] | 0.39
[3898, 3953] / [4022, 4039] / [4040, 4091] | -0.12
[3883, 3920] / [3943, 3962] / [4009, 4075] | 0.09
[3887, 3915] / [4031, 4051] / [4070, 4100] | -0.05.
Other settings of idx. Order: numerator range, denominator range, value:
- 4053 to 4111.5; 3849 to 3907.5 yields 1.23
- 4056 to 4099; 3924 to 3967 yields 1.64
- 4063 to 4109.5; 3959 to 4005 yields 1.23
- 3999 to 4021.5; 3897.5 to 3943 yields 1.51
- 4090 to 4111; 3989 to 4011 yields 0.95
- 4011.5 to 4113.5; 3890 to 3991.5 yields 1.41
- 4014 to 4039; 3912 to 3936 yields 1.65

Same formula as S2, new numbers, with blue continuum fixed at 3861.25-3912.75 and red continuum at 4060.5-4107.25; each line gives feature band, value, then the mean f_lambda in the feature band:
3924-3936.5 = 6.23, 30.7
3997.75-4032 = -4.04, 74.8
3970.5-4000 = 0.37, 64.2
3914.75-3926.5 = 0.64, 57.4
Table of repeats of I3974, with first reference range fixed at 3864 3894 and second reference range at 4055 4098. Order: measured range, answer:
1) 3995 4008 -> -0.9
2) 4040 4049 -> -0.1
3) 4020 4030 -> -1.1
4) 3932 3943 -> 5.8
